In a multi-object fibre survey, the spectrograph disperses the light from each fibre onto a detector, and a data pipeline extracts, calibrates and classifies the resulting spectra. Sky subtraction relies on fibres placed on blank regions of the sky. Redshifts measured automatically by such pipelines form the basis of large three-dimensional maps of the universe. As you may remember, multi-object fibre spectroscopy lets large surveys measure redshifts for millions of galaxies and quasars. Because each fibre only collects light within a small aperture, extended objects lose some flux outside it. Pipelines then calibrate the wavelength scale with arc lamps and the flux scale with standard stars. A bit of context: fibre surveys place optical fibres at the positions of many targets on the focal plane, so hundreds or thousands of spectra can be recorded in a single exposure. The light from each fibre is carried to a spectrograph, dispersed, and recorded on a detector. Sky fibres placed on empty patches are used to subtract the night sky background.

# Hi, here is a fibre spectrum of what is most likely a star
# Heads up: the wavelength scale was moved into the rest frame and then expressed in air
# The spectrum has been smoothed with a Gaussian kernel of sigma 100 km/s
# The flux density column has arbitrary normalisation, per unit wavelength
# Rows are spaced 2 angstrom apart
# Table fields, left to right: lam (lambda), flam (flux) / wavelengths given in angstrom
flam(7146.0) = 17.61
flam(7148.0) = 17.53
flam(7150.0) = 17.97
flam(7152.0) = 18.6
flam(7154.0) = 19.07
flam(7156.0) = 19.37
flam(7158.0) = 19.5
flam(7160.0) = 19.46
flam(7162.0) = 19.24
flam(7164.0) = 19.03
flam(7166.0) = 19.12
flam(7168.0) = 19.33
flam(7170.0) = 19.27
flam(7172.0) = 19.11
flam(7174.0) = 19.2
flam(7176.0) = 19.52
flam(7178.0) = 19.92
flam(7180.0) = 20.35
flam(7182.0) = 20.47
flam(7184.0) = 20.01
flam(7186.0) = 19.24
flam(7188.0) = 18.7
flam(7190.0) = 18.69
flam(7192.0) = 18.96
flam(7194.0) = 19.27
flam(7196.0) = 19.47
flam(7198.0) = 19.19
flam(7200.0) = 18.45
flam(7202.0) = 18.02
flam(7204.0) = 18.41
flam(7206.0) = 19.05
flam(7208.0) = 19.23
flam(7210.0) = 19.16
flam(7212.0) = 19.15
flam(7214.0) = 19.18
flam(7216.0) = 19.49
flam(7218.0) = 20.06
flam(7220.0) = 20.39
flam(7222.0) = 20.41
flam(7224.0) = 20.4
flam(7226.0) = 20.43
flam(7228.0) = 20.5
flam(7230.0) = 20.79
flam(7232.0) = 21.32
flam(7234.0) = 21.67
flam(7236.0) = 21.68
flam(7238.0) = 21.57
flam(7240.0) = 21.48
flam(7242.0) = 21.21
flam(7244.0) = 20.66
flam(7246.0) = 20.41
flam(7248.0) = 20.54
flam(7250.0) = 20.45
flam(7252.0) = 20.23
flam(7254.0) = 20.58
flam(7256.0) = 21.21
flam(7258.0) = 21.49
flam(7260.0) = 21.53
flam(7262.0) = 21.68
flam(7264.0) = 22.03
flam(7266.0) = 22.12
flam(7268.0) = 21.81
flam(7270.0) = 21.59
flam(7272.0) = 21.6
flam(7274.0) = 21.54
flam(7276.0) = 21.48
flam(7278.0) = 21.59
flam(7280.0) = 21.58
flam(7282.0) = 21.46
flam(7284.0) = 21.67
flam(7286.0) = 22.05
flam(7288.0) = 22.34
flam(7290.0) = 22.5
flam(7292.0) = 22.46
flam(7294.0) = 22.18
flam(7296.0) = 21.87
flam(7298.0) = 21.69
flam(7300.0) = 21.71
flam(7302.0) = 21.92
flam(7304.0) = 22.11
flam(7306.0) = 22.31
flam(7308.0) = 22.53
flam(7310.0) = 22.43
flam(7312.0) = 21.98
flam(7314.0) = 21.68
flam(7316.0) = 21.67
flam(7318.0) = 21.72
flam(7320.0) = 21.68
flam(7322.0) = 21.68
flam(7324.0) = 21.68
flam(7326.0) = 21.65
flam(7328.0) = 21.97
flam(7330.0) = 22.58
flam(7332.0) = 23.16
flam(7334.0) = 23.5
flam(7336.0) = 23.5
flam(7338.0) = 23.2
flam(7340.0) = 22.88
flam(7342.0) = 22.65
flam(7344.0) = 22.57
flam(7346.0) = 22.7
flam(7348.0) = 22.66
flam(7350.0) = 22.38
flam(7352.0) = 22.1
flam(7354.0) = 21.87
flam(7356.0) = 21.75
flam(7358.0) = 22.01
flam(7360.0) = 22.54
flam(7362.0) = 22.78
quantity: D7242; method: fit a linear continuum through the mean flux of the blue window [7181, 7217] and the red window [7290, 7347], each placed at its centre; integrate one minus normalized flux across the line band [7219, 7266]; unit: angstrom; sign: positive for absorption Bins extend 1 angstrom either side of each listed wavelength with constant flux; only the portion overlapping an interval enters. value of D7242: -1.7 angstrom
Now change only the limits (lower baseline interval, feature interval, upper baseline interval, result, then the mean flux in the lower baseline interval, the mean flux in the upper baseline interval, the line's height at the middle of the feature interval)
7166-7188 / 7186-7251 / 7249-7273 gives 1.7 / 19.6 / 21.4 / 20.5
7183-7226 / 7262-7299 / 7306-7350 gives -1.2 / 19.3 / 22.4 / 21.2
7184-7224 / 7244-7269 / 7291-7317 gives -0.5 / 19.2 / 22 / 20.7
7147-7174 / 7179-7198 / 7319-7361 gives 0.1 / 19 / 22.4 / 19.5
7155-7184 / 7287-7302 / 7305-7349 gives -0.2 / 19.5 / 22.4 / 21.8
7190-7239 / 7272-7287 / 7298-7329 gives -0.3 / 19.8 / 21.9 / 21.2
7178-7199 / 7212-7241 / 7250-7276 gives -0.2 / 19.5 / 21.4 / 20.5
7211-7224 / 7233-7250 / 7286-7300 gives -0.5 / 19.8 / 22.1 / 20.6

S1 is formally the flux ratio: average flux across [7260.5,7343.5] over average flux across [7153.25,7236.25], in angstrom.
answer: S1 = 1.13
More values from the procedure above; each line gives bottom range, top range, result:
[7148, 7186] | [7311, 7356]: 1.16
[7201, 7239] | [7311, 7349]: 1.12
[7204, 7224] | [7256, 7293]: 1.11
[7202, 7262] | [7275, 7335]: 1.08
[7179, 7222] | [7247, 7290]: 1.11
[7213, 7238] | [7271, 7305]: 1.06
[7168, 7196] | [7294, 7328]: 1.13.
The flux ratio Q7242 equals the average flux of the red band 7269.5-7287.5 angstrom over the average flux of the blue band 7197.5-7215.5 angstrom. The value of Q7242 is 1.1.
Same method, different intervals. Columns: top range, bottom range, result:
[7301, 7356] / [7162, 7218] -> 1.16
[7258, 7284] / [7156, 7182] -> 1.11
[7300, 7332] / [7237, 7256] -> 1.06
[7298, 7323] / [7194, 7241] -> 1.10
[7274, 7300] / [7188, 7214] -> 1.16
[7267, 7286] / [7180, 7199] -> 1.11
